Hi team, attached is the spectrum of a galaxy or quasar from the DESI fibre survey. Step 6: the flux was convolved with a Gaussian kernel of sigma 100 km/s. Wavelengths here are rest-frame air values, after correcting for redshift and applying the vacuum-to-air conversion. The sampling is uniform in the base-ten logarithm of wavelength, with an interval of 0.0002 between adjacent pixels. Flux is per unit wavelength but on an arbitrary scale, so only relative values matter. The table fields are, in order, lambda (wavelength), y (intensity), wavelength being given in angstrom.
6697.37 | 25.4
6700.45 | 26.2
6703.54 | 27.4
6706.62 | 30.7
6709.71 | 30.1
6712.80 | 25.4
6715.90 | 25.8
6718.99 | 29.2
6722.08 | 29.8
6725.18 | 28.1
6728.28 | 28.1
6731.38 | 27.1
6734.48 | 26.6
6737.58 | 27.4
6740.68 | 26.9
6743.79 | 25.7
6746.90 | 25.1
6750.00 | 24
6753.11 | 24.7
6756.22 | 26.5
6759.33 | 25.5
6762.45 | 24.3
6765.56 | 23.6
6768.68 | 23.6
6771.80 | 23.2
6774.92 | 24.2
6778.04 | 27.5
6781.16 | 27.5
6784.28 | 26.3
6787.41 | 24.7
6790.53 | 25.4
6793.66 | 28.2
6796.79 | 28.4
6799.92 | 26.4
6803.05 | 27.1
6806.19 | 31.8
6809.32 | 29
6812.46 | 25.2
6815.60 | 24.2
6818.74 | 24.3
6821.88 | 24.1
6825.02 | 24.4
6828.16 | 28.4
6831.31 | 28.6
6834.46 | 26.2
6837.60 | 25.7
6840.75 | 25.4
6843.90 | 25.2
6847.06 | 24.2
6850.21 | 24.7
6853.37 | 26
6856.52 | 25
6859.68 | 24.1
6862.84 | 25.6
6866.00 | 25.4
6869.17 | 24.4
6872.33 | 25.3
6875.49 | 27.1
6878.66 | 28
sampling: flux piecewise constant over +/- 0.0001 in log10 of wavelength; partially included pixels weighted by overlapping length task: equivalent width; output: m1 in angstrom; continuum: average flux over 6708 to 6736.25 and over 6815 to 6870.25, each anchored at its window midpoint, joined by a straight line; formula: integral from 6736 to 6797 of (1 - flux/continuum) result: 3.00 angstrom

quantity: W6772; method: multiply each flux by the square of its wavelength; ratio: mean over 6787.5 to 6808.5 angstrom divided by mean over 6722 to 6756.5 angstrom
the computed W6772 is 1.06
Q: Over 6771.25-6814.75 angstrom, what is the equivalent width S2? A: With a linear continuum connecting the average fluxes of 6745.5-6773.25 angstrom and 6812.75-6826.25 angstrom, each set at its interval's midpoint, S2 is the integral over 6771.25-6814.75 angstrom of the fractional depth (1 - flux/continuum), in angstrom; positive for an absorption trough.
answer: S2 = -4.3 angstrom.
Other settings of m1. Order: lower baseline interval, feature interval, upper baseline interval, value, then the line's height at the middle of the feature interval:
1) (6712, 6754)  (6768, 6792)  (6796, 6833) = 1.3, 26.8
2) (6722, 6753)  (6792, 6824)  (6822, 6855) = -0.9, 26.1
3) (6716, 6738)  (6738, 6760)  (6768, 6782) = 0.9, 26.7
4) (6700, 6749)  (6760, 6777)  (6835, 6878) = 1.8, 26.8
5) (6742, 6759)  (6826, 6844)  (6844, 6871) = -1.2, 25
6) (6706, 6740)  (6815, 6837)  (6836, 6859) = -0.2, 25.6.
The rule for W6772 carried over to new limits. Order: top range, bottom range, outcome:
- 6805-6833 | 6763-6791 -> 1.07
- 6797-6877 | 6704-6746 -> 0.97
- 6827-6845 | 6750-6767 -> 1.09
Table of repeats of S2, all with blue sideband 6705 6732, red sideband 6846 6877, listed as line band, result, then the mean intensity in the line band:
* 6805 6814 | -0.76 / 28.6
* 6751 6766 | 1.34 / 25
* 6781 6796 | 0.20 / 26.4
